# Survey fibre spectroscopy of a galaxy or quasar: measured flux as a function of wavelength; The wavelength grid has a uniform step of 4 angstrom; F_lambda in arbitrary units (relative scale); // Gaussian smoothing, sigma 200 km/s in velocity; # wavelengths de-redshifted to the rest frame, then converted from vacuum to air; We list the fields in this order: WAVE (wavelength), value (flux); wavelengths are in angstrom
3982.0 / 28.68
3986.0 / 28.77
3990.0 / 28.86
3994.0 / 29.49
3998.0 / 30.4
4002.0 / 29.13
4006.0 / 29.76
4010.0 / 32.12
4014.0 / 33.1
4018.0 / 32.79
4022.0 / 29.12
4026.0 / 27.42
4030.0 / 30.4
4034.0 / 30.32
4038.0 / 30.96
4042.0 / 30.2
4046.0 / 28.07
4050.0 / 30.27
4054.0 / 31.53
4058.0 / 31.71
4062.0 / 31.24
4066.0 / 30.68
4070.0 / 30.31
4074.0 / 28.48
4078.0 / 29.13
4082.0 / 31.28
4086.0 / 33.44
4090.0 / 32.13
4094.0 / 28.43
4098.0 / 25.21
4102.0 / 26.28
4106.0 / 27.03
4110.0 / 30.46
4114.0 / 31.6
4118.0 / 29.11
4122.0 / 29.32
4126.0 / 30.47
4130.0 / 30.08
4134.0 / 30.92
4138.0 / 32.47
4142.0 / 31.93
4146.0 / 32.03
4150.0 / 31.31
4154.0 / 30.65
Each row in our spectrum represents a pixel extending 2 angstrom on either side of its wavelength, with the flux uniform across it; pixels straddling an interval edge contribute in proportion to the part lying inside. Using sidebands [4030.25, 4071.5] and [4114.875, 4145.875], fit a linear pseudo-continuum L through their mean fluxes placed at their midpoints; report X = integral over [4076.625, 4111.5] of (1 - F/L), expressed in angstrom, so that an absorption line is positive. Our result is 1.6 angstrom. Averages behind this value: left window 30.5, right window 30.7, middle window 29.3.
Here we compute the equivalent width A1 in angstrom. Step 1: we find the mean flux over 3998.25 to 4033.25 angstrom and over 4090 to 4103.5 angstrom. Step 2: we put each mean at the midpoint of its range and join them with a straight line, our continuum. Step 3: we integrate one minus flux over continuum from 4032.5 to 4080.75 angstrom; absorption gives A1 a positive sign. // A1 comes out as -2.2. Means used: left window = 30.5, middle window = 30.3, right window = 27.5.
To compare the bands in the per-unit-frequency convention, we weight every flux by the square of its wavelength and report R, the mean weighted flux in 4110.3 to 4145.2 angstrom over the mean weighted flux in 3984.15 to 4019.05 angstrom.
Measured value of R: 1.08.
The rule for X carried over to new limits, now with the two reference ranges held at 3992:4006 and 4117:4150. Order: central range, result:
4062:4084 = 0.2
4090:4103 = 1.3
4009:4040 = -0.9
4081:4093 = -0.6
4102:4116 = 0.7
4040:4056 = 0.1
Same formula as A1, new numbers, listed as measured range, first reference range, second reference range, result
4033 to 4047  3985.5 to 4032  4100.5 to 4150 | 0.1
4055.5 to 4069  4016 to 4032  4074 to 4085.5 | -0.4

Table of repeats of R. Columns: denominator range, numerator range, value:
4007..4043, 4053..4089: 1.03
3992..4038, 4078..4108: 1.00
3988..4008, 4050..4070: 1.09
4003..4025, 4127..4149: 1.07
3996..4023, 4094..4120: 0.96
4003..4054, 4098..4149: 1.03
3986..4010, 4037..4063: 1.06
